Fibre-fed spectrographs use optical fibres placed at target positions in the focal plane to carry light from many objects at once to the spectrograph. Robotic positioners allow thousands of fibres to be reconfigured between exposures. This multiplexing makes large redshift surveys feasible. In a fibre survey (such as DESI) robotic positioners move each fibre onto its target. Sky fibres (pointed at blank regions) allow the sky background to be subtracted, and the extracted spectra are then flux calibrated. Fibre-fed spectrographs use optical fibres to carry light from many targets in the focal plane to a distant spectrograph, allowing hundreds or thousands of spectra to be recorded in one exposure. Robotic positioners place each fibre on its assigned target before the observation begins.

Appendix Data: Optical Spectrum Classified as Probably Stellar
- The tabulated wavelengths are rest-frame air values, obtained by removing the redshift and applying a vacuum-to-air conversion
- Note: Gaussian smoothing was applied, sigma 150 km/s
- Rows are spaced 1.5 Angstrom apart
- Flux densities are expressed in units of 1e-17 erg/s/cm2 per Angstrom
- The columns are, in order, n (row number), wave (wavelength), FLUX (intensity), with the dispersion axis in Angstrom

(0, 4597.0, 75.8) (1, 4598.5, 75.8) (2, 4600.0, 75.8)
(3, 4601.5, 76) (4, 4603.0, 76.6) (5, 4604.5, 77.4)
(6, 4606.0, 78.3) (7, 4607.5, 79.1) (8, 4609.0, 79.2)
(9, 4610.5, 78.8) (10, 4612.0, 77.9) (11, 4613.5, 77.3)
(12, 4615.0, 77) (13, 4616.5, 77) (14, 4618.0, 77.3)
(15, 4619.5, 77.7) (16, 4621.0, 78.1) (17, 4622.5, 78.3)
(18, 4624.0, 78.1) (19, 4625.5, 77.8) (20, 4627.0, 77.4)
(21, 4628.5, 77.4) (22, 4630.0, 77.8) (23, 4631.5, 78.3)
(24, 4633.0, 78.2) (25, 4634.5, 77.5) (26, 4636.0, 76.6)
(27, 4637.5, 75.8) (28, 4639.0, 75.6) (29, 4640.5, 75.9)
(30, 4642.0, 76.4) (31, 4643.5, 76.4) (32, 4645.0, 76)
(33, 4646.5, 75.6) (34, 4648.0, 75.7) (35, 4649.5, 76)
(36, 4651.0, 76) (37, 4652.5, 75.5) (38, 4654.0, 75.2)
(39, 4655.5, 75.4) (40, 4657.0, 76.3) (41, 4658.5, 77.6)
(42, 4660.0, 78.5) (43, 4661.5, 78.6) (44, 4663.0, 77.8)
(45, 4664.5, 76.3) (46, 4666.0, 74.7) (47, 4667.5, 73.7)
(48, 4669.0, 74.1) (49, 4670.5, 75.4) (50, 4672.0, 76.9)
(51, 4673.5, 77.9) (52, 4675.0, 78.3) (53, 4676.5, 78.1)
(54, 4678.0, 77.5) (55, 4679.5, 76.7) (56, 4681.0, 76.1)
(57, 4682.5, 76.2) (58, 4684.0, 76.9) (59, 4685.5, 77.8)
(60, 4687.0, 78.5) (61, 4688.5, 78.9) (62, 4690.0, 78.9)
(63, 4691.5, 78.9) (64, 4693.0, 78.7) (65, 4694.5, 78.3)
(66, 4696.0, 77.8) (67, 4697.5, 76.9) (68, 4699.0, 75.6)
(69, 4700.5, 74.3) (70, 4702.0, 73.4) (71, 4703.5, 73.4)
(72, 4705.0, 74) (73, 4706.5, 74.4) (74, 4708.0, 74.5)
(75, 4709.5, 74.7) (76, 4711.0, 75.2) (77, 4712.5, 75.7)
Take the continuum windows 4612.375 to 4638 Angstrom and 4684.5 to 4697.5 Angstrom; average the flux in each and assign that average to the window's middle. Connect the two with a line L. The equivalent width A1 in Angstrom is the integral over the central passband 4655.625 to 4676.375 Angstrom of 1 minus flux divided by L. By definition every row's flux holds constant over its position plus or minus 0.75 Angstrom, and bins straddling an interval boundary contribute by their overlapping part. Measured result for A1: 0.4 Angstrom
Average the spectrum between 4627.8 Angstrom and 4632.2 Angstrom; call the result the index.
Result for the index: 77.8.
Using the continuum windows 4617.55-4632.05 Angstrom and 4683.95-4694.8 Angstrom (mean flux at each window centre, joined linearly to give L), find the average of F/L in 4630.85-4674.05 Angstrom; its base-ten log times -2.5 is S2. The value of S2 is 0.025 mag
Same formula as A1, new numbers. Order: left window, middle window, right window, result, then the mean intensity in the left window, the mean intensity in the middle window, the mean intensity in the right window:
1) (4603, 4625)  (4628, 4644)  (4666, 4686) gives 0.1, 77.9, 76.9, 76.5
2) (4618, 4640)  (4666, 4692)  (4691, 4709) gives -0.3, 77.4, 77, 75.8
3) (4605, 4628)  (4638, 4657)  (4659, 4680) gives 0.3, 77.9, 75.8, 76.8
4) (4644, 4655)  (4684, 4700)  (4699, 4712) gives -0.7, 75.7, 77.9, 74.3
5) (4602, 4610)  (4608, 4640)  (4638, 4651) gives -0.2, 78.1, 77.6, 76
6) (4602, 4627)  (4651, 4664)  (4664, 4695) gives 0.1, 77.8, 76.8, 77.1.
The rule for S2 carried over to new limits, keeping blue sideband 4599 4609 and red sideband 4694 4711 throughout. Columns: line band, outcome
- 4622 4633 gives -0.015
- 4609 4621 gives -0.009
